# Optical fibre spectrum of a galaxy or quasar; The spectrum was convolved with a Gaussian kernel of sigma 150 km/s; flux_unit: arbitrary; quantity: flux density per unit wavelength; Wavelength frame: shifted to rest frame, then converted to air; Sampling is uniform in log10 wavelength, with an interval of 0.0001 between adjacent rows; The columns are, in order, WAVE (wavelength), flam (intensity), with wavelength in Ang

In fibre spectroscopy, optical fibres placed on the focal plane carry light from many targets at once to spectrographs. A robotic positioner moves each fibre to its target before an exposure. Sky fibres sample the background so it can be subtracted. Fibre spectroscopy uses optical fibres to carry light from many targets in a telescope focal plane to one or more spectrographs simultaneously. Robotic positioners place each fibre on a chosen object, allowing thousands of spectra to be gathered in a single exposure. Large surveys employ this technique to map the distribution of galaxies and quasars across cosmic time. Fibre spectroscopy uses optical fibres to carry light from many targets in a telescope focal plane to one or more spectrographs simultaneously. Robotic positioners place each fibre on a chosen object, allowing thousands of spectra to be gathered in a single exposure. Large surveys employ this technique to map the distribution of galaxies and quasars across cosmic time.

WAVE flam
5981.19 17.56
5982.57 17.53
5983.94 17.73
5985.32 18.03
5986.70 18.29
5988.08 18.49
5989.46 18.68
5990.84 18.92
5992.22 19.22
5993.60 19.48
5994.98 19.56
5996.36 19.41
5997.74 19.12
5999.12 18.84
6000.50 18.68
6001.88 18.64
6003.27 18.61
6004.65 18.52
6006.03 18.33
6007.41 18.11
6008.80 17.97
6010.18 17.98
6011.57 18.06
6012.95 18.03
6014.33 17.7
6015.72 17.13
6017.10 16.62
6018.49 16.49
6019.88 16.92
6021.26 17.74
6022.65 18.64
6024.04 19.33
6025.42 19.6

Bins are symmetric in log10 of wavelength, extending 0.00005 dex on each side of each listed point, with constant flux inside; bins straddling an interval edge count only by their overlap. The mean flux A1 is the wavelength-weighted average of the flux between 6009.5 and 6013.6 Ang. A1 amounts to 18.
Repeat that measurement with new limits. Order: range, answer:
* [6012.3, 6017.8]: 17.4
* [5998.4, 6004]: 18.7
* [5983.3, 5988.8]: 18.1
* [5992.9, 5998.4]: 19.4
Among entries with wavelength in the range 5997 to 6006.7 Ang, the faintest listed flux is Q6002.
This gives 18.33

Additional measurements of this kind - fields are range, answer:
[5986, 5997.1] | 18.29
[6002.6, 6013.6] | 17.97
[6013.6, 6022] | 16.49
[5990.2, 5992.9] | 18.92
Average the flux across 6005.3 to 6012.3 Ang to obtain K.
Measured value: 18.1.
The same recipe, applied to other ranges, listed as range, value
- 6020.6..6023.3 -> 18.2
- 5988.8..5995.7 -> 19.2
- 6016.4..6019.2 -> 16.5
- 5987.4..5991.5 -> 18.7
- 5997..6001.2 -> 18.9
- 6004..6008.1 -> 18.3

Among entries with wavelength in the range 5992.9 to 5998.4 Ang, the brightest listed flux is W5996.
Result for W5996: 19.56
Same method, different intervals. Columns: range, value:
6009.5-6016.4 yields 18.06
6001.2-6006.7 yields 18.64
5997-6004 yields 19.12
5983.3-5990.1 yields 18.68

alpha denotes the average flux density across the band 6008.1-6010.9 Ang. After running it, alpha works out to 17.9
